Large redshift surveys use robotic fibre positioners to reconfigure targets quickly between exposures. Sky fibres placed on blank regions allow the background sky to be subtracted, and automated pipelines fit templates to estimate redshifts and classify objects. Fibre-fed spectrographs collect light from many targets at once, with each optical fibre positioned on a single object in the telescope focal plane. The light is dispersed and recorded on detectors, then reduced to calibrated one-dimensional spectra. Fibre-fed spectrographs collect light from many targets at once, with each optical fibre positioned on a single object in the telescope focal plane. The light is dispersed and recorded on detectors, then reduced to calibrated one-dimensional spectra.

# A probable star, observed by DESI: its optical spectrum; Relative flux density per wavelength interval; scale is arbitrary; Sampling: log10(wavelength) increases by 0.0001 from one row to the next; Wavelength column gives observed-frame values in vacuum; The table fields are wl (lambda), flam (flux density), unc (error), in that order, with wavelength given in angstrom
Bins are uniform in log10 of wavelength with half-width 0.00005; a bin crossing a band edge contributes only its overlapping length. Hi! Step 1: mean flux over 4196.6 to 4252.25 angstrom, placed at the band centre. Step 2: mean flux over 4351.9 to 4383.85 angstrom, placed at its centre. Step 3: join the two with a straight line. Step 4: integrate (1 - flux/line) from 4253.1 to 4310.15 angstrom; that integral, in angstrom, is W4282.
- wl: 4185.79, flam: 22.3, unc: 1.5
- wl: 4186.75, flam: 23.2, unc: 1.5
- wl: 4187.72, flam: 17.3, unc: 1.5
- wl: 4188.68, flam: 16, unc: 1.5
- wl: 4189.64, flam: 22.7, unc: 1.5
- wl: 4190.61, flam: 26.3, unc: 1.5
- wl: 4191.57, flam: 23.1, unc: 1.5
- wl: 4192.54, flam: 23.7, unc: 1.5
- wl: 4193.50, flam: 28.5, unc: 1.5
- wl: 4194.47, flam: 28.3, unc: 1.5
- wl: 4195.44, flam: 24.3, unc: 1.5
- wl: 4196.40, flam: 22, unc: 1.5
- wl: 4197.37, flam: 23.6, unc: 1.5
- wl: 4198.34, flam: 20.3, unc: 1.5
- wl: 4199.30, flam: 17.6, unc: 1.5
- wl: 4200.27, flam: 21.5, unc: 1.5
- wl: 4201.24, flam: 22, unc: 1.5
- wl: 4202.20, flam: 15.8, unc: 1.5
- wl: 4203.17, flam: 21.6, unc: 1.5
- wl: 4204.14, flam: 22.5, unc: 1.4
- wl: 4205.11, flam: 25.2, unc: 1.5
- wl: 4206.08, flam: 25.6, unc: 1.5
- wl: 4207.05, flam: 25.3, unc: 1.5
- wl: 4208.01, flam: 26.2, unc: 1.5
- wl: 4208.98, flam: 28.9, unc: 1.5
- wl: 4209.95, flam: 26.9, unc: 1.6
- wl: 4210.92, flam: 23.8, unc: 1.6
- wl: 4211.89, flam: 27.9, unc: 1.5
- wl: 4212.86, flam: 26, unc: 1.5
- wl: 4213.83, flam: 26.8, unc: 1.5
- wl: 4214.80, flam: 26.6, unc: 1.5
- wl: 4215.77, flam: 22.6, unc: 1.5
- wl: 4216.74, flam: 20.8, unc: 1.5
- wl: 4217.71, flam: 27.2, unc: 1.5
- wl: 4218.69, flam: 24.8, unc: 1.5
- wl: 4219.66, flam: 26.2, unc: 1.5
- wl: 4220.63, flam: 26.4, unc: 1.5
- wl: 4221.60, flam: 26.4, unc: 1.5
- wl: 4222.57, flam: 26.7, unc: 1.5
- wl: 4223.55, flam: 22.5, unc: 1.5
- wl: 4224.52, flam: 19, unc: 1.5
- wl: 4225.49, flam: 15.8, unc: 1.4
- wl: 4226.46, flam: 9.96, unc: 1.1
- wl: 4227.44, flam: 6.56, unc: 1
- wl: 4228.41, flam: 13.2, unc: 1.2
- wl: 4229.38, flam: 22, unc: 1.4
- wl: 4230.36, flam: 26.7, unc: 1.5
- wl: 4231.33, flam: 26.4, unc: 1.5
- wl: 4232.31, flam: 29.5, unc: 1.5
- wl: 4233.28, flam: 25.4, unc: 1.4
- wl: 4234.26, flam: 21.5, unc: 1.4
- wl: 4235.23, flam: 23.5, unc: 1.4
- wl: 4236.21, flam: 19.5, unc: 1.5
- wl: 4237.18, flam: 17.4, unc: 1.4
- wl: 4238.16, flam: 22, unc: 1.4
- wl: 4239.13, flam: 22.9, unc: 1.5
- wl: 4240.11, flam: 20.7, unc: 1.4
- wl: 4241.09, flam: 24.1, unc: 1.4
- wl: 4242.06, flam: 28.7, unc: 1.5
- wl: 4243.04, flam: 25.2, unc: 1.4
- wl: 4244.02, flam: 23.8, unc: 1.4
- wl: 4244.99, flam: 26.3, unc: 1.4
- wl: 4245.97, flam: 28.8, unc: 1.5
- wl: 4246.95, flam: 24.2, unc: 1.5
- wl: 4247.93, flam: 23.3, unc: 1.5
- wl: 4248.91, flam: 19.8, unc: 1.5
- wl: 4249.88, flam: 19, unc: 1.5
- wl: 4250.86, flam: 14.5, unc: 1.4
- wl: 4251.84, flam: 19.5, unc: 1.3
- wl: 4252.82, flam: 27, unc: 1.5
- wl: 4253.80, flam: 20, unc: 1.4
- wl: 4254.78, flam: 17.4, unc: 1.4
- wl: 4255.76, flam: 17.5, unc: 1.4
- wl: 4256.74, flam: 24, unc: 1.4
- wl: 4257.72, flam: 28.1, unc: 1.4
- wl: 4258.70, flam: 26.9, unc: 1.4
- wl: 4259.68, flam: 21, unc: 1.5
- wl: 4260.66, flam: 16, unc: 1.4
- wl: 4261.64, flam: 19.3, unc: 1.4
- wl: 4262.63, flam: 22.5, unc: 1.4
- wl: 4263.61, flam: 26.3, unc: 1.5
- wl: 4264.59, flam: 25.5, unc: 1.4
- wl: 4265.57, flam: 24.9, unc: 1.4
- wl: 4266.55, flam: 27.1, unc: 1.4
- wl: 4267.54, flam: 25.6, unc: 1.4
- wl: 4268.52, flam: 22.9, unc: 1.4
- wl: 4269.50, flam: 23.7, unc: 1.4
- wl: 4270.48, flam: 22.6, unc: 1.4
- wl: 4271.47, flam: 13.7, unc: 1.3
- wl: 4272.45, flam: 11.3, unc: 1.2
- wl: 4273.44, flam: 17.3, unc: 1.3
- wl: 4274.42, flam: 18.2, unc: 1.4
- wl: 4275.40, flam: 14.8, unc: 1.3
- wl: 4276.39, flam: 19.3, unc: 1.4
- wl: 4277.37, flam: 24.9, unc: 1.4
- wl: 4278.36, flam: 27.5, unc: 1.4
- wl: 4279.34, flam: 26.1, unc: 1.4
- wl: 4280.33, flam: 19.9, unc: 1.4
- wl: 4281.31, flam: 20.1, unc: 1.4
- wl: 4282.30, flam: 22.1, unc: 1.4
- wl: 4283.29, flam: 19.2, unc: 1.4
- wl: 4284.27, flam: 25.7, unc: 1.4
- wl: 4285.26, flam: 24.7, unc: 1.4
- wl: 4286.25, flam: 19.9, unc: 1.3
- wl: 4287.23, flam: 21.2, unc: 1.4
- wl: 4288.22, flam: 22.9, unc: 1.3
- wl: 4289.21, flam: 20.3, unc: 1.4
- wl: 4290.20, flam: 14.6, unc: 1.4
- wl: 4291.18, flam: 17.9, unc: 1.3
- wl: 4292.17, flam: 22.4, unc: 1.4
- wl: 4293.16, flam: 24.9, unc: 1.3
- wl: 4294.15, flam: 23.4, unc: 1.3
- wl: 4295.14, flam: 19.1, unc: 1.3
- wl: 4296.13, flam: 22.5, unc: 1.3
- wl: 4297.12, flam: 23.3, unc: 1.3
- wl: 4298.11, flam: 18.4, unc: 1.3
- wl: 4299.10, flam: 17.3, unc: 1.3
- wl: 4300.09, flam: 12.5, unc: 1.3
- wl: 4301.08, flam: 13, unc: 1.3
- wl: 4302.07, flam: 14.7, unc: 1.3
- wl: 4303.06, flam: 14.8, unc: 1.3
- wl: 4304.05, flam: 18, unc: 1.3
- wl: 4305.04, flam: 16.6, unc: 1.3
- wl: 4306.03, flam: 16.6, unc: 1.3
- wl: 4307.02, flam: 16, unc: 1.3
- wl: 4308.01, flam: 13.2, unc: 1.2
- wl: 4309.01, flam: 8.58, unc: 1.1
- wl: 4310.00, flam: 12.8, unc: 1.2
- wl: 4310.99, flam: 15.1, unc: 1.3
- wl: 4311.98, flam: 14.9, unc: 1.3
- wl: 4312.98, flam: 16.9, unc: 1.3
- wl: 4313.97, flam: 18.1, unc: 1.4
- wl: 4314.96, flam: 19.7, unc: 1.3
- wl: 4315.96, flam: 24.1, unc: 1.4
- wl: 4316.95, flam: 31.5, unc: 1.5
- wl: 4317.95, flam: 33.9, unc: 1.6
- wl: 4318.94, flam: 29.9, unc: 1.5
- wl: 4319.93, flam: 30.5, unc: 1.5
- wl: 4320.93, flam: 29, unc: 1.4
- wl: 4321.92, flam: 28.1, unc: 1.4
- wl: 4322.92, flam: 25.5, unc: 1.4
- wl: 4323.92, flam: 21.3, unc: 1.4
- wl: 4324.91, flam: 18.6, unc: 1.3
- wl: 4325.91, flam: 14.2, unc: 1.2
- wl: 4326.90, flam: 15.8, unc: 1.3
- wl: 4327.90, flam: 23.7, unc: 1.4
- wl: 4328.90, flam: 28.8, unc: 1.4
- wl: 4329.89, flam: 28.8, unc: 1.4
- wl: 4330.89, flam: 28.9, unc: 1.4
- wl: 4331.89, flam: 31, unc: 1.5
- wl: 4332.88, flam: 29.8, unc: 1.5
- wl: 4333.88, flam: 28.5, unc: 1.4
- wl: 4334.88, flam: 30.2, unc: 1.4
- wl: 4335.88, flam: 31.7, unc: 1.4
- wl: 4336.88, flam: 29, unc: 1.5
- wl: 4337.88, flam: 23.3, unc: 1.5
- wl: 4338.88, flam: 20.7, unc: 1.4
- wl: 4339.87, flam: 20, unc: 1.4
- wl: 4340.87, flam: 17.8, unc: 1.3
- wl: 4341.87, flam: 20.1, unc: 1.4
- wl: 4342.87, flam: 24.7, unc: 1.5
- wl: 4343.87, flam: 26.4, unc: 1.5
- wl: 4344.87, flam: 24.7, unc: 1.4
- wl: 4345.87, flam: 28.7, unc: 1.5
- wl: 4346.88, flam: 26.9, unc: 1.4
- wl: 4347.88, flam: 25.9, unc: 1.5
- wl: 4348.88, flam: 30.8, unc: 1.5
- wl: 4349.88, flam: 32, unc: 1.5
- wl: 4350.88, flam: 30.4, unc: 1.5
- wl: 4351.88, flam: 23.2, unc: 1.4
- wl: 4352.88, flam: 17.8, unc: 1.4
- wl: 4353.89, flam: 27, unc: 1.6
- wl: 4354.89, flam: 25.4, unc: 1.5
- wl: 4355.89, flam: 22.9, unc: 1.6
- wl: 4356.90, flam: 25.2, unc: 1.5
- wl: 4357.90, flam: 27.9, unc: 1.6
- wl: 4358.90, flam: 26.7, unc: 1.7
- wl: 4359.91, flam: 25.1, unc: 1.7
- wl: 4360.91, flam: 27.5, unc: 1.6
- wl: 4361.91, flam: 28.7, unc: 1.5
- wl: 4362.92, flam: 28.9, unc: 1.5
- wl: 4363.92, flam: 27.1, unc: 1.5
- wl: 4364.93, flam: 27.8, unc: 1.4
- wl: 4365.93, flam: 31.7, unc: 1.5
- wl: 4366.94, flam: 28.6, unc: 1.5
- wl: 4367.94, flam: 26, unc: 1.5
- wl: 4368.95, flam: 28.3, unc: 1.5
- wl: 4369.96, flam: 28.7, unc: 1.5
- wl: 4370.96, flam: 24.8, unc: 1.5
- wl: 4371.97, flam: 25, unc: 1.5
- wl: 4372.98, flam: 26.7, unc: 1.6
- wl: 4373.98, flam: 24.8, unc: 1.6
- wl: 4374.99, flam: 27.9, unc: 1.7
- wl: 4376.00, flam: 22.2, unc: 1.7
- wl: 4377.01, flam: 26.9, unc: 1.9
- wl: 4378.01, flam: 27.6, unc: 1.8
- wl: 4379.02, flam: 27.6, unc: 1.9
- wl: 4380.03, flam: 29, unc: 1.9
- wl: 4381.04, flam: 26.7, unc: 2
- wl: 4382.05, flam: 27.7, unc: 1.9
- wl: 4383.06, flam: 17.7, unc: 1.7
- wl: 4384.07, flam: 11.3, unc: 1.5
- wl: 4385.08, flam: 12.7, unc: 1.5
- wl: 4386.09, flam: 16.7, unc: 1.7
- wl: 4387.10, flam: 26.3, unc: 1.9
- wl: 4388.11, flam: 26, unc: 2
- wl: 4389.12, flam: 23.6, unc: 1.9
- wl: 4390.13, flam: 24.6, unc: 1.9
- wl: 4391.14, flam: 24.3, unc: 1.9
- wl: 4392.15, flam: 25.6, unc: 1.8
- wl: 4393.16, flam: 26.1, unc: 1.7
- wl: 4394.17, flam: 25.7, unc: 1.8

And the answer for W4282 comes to 9.4 angstrom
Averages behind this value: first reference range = 22.8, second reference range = 26.1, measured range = 20.1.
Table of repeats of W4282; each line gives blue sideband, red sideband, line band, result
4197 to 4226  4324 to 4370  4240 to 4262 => 1.7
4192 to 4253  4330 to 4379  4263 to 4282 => 2.1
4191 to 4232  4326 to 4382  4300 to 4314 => 5.8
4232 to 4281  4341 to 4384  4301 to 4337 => 3.5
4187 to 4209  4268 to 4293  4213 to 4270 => -2.6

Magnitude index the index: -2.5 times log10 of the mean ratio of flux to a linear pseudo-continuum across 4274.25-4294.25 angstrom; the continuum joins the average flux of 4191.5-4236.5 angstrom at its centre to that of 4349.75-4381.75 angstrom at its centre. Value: 0.157 mag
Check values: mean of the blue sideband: 23.1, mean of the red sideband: 26.7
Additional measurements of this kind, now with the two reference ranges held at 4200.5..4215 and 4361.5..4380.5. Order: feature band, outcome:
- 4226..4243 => 0.178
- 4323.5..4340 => 0.065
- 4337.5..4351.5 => 0.069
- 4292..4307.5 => 0.388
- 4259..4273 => 0.181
